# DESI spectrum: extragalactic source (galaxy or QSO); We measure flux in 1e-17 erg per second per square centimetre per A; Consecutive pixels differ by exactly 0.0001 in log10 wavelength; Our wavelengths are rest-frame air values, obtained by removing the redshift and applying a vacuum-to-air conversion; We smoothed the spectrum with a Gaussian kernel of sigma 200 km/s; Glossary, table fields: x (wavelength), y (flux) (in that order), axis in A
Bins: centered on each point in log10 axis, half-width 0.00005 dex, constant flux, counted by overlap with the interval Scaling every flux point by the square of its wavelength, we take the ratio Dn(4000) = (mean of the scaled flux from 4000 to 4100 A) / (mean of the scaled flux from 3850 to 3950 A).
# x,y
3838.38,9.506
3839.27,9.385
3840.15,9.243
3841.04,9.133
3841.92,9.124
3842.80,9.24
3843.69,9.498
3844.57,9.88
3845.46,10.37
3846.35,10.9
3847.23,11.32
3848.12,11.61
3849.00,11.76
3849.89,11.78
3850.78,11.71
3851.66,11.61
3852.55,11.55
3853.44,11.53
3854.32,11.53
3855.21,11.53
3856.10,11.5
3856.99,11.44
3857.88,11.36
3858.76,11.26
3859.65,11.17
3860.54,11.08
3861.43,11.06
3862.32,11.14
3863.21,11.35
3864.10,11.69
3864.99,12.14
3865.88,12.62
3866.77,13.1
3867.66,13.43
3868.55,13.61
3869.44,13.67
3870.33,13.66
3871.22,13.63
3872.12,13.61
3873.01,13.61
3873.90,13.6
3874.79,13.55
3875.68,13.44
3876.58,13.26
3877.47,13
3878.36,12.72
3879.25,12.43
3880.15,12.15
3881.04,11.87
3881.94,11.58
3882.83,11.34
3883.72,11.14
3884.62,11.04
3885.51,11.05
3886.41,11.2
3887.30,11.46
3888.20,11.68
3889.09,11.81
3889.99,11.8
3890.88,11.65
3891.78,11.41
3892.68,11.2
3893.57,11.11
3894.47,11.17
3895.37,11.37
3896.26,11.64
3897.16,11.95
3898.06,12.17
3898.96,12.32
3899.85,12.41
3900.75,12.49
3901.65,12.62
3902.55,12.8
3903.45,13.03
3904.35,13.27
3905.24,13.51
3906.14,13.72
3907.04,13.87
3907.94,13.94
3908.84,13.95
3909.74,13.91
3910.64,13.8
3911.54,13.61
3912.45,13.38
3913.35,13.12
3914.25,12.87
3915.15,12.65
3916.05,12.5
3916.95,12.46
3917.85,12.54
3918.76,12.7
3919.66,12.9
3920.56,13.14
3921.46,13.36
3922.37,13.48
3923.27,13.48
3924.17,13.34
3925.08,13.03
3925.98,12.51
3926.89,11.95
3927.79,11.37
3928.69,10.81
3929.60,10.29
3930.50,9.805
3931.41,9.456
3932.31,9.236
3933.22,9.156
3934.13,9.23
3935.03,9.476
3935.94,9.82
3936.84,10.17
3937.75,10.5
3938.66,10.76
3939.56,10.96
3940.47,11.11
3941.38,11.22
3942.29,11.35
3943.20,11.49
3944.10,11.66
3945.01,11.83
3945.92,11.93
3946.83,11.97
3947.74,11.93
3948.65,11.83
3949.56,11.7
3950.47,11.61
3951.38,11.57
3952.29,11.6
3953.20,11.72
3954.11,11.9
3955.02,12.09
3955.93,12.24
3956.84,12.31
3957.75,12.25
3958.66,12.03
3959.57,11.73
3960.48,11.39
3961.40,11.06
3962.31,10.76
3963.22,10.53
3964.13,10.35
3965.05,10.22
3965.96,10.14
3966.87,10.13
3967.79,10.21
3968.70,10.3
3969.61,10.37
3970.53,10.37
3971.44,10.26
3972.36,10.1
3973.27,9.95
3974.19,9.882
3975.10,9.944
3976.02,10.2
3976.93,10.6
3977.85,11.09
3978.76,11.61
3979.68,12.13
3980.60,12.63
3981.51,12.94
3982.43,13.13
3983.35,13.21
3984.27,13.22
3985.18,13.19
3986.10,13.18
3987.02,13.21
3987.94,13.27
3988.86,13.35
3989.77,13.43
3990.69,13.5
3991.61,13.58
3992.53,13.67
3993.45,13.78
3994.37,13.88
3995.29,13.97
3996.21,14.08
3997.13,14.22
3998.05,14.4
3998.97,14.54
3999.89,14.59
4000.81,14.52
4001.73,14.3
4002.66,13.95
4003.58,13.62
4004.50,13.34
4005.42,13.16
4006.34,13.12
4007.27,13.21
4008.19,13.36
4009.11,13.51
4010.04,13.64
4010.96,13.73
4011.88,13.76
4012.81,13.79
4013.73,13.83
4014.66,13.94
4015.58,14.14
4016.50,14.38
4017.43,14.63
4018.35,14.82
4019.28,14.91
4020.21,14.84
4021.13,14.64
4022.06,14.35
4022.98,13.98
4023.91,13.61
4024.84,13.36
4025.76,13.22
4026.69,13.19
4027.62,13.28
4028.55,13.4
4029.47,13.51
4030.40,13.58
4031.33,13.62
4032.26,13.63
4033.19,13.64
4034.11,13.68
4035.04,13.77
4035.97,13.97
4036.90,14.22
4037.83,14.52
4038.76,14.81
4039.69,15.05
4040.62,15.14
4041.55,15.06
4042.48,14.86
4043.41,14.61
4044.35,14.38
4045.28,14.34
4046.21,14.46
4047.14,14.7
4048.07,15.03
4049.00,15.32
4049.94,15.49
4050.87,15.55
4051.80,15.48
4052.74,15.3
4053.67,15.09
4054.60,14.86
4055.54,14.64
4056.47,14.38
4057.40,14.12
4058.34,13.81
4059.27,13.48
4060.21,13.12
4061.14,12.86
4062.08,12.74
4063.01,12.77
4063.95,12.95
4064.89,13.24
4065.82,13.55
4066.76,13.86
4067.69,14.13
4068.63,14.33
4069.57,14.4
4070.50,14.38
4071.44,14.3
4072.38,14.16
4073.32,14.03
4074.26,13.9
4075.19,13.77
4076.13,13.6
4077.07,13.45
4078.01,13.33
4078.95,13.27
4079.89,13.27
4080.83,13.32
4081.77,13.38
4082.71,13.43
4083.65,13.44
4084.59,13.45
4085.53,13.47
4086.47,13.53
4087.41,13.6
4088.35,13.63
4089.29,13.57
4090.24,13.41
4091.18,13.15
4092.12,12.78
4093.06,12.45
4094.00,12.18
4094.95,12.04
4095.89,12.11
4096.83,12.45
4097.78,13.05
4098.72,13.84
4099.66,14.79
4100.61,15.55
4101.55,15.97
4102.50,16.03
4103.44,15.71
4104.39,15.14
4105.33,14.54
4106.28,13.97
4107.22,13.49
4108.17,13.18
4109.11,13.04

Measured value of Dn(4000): 1.2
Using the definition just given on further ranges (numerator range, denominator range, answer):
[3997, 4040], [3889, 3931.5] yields 1.18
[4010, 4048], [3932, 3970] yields 1.33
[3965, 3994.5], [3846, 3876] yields 1.03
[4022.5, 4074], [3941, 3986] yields 1.29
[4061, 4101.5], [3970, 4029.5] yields 1.06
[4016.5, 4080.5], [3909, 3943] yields 1.27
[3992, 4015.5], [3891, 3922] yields 1.14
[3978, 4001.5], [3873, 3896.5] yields 1.19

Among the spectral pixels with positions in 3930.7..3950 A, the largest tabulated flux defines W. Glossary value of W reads 11.97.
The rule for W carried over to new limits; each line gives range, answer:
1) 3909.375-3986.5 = 13.91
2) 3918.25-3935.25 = 13.48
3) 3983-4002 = 14.59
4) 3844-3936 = 13.95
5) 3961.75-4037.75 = 14.91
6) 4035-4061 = 15.55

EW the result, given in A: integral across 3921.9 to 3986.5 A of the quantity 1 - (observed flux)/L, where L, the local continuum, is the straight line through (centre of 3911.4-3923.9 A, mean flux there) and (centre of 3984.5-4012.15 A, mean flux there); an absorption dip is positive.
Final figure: 9.9 A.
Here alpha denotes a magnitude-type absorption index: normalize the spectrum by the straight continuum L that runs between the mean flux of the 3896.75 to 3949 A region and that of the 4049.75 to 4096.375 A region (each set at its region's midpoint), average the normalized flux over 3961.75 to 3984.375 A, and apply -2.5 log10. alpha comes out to 0.15 mag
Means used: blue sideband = 12.1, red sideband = 13.7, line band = 10.9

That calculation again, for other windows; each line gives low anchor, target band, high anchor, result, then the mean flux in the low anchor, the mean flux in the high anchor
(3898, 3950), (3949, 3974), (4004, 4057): 0.16 mag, 12.1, 14.2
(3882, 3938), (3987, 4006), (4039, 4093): -0.06 mag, 12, 14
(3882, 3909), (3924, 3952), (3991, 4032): 0.16 mag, 12.1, 13.9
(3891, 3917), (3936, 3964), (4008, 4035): 0.15 mag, 12.7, 13.9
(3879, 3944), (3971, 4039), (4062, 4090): -0.04 mag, 11.9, 13.6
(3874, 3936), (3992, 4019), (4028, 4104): -0.05 mag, 12.2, 14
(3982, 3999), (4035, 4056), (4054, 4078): -0.08 mag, 13.6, 13.8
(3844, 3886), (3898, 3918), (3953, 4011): -0.08 mag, 12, 12.3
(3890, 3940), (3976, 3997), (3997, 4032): 0.03 mag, 12.1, 13.9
